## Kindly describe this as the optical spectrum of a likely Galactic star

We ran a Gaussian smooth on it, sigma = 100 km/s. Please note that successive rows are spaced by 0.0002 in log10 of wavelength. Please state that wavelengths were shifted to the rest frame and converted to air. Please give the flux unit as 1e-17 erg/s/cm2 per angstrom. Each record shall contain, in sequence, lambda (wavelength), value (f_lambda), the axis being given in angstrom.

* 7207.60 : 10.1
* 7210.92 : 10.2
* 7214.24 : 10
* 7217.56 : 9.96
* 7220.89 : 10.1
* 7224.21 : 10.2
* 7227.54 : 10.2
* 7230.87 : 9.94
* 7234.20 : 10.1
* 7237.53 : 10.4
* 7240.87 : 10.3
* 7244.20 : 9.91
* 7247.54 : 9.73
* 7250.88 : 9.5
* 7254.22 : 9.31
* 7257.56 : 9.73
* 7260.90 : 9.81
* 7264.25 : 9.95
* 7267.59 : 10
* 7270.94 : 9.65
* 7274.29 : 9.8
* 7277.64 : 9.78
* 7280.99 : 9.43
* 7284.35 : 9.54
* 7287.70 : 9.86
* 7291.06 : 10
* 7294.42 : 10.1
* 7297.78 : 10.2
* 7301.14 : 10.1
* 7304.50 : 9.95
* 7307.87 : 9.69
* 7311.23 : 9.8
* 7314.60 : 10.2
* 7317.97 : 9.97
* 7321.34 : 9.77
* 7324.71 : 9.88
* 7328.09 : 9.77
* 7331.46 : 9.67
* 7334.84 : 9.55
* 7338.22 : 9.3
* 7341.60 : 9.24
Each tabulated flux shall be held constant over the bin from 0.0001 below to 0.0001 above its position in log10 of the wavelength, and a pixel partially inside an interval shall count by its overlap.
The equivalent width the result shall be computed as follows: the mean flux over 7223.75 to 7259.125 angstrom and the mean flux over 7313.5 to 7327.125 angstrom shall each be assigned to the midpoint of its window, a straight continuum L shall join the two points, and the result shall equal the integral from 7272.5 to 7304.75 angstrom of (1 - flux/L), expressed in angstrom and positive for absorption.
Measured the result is 0.2 angstrom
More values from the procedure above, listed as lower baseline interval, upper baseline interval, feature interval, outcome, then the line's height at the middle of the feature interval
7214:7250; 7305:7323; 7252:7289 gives 1.0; 9.98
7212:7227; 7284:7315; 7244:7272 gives 0.8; 10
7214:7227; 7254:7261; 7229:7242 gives -0.4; 9.91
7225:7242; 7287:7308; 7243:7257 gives 0.7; 10.1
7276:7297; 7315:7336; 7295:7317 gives -0.4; 9.8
